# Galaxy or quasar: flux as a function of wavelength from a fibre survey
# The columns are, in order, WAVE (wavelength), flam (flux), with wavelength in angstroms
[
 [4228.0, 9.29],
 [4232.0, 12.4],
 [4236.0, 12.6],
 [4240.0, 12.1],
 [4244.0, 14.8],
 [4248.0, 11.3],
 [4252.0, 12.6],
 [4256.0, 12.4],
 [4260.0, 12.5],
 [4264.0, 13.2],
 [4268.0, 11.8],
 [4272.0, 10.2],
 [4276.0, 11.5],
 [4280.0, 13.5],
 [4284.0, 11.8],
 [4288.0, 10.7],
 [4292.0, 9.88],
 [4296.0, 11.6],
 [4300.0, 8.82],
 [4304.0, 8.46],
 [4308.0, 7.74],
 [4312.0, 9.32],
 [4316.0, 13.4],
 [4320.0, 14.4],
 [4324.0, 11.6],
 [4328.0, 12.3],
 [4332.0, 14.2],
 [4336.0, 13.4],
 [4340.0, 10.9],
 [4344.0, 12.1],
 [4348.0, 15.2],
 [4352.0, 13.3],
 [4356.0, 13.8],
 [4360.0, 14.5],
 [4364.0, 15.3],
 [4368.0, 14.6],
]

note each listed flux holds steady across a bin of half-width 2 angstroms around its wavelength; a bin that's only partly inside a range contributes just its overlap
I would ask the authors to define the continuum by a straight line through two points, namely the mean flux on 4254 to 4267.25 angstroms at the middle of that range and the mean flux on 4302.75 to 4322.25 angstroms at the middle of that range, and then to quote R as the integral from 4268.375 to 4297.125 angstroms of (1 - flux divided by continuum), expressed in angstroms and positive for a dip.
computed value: 1.2 angstroms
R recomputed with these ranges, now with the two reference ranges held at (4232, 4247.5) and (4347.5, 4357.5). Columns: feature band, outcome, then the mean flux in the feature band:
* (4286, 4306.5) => 5.5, 9.84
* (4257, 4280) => 2.0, 12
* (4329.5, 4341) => 0.7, 13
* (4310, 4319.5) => 1.2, 11.8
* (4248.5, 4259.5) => 0.6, 12.3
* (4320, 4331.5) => 0.9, 12.7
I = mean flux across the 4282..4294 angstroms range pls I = 10.8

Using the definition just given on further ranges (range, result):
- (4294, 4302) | 10.2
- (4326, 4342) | 12.7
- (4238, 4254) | 12.7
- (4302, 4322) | 10.7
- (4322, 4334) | 12.7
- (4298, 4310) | 8.34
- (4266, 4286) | 11.8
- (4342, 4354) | 13.5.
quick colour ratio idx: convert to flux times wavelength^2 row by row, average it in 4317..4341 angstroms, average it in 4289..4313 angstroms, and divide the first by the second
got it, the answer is 1.4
